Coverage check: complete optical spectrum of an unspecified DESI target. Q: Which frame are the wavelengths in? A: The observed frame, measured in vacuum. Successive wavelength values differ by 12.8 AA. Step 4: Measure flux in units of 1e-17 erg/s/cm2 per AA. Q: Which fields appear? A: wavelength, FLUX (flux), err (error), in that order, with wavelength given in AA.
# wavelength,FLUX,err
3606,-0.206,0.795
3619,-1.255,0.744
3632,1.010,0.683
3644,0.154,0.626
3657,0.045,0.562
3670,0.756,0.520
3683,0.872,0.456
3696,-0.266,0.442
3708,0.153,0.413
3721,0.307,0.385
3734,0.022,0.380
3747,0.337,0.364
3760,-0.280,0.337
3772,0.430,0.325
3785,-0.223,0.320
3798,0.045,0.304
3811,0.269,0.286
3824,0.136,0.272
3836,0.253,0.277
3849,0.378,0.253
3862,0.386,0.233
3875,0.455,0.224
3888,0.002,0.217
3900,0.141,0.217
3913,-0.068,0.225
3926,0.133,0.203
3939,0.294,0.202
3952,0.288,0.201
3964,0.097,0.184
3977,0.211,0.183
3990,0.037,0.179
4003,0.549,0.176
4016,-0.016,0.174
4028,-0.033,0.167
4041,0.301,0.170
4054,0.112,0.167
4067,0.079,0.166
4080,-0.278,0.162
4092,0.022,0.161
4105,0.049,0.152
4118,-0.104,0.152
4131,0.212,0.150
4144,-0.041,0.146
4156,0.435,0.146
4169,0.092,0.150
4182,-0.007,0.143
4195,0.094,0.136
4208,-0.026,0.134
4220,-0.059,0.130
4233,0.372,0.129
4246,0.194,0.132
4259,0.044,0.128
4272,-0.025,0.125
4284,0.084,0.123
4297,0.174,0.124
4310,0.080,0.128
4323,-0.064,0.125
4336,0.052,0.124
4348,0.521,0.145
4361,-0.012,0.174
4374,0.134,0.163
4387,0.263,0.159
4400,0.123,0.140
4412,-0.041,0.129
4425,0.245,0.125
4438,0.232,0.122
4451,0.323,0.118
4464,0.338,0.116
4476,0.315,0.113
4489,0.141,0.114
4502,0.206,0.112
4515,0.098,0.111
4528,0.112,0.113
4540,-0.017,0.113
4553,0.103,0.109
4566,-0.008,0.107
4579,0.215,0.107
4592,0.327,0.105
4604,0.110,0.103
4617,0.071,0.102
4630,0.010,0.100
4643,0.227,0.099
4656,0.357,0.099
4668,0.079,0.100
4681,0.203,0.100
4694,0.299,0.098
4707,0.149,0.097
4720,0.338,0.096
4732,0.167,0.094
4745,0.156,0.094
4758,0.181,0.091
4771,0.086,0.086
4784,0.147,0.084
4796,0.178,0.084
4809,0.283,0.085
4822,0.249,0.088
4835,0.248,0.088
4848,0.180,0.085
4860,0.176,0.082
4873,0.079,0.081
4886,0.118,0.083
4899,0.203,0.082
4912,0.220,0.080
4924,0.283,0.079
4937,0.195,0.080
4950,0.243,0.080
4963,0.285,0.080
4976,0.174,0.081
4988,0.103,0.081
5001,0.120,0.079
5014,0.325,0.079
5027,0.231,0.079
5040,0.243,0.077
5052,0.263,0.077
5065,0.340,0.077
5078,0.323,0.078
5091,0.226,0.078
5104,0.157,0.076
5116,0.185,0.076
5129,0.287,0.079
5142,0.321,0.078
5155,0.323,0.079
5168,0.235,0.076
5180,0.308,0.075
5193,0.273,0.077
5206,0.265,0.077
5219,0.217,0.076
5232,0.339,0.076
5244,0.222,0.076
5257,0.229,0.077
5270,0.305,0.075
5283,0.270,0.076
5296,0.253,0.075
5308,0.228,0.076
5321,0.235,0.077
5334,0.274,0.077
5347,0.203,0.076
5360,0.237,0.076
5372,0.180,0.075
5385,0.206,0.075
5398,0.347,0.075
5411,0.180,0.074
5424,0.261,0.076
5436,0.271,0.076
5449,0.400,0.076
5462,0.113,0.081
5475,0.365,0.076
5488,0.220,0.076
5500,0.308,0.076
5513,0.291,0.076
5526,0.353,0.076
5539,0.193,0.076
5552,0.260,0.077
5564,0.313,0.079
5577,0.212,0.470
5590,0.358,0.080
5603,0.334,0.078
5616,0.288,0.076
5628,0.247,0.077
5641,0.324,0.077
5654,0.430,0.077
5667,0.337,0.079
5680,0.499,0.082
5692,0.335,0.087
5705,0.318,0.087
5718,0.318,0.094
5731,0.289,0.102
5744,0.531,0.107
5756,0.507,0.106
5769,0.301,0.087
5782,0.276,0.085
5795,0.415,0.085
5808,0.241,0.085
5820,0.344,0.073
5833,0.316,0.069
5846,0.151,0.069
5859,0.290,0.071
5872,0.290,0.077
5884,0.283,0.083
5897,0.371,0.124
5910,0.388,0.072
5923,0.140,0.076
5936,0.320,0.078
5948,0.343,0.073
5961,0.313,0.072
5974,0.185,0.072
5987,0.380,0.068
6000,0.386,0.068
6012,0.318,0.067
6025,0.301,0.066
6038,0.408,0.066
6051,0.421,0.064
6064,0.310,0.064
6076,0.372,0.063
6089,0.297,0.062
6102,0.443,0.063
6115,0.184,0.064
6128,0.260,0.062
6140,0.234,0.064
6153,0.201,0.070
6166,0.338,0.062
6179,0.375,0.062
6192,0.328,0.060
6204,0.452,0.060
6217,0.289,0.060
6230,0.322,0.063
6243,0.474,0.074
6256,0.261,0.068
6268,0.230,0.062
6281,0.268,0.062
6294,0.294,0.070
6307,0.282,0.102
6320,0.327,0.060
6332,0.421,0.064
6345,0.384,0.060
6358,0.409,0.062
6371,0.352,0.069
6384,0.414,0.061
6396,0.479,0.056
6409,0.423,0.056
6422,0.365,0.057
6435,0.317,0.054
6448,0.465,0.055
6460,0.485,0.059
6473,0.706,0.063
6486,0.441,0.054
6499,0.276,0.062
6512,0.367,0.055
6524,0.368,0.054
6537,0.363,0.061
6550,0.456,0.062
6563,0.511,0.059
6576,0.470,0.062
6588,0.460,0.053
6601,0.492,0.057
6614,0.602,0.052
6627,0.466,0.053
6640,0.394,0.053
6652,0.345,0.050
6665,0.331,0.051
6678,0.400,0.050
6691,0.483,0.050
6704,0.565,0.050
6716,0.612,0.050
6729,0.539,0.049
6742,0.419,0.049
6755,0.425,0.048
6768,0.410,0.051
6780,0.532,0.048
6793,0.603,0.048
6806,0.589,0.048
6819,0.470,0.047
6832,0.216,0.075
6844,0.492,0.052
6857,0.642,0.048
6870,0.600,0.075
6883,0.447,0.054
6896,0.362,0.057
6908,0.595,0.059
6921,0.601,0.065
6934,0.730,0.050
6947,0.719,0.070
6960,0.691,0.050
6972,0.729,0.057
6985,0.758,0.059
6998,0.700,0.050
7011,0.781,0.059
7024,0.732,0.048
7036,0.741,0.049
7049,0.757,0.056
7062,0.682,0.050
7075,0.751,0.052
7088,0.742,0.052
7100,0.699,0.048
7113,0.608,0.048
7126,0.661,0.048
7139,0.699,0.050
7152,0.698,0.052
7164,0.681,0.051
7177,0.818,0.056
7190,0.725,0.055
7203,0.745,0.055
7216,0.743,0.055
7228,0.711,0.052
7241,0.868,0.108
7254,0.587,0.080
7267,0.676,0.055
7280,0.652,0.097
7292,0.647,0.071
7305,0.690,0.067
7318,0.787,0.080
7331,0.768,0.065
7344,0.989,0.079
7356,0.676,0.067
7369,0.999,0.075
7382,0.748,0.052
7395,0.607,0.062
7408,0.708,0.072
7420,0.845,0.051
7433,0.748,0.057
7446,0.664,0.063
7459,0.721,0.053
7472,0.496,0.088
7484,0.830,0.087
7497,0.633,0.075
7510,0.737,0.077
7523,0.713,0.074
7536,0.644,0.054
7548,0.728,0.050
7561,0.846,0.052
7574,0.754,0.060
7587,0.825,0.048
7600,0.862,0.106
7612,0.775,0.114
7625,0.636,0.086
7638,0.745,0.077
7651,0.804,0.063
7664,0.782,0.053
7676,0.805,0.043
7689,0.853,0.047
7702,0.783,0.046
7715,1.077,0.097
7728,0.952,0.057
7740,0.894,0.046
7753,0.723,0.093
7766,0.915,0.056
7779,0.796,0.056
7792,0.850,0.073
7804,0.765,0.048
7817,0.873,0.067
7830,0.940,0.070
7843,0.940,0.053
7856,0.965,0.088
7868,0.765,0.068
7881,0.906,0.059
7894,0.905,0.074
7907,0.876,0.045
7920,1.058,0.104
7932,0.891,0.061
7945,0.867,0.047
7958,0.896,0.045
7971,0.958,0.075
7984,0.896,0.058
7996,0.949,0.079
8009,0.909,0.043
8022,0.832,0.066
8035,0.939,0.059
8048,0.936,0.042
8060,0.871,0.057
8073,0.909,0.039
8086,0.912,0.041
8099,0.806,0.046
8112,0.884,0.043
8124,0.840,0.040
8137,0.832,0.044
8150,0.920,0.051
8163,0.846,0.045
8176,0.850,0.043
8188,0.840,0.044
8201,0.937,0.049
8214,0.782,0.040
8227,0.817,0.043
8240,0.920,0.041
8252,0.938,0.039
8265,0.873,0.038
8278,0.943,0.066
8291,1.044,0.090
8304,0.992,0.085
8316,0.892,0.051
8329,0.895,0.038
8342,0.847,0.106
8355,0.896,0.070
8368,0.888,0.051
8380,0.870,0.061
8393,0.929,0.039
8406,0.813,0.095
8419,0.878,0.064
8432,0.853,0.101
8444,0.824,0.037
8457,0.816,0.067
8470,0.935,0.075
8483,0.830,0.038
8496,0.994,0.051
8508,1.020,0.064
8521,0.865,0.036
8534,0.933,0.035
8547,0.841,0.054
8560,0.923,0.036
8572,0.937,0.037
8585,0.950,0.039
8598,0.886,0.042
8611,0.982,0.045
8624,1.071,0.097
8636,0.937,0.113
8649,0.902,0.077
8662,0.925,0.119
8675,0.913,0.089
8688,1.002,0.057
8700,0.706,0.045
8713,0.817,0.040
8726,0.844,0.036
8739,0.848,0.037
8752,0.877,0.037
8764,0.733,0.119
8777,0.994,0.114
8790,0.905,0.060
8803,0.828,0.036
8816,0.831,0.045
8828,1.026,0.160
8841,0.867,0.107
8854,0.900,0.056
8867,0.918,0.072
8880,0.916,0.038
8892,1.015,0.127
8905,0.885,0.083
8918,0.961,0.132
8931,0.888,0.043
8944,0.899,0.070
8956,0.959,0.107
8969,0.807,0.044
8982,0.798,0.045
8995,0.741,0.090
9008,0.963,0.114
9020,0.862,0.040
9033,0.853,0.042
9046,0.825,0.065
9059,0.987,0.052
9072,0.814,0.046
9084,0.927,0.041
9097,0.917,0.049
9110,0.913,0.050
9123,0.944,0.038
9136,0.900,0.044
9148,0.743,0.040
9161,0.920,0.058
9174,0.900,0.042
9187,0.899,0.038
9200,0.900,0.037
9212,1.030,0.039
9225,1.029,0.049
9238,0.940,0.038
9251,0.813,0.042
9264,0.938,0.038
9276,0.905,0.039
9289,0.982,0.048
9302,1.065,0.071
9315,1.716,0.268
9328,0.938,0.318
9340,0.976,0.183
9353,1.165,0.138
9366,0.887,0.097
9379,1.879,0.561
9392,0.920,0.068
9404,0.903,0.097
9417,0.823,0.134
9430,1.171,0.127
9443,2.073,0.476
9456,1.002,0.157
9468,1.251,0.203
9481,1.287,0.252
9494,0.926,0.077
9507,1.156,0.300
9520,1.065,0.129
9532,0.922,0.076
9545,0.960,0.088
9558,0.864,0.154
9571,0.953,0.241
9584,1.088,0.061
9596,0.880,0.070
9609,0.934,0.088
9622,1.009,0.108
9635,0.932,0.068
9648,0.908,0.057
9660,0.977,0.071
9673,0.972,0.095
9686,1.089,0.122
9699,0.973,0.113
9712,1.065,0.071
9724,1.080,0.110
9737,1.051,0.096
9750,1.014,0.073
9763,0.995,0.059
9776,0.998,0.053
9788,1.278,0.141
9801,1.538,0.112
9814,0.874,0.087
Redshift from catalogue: 0.736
